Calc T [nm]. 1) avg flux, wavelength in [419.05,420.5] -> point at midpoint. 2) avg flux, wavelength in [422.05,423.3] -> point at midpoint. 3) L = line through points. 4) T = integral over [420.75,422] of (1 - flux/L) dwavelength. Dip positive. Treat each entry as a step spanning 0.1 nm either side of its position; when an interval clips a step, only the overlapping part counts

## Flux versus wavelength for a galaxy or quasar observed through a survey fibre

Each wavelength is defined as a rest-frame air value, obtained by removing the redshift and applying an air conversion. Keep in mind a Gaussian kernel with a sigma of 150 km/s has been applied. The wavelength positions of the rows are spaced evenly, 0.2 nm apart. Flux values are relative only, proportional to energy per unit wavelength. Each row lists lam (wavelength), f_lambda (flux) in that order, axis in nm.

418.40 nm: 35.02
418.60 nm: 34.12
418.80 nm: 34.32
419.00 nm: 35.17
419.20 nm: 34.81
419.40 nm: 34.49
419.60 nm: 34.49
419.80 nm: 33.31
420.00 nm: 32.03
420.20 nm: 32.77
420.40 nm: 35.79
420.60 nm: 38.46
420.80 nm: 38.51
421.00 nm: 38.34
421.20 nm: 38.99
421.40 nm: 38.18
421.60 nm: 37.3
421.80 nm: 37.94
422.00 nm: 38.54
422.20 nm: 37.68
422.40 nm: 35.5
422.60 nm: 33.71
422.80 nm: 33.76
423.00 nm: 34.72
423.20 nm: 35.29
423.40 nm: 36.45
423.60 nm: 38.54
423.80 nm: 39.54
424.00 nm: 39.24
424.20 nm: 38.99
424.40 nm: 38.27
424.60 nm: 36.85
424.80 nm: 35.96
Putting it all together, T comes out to -0.13 nm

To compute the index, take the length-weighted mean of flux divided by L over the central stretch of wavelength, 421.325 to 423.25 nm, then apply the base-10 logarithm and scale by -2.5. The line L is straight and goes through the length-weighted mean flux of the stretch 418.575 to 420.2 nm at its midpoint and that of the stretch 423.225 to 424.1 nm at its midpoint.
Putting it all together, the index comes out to 0.016 mag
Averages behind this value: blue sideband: 34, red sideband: 38.2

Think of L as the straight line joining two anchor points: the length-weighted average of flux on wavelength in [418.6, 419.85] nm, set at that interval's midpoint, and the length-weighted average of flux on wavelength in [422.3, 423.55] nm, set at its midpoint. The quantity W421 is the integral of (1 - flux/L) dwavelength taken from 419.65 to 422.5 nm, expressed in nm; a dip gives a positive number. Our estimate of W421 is -0.15 nm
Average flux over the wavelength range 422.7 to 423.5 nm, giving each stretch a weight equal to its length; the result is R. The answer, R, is 35.1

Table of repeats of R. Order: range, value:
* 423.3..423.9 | 38.2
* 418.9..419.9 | 34.5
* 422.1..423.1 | 35.1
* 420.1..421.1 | 36.8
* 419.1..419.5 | 34.7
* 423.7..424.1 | 39.4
